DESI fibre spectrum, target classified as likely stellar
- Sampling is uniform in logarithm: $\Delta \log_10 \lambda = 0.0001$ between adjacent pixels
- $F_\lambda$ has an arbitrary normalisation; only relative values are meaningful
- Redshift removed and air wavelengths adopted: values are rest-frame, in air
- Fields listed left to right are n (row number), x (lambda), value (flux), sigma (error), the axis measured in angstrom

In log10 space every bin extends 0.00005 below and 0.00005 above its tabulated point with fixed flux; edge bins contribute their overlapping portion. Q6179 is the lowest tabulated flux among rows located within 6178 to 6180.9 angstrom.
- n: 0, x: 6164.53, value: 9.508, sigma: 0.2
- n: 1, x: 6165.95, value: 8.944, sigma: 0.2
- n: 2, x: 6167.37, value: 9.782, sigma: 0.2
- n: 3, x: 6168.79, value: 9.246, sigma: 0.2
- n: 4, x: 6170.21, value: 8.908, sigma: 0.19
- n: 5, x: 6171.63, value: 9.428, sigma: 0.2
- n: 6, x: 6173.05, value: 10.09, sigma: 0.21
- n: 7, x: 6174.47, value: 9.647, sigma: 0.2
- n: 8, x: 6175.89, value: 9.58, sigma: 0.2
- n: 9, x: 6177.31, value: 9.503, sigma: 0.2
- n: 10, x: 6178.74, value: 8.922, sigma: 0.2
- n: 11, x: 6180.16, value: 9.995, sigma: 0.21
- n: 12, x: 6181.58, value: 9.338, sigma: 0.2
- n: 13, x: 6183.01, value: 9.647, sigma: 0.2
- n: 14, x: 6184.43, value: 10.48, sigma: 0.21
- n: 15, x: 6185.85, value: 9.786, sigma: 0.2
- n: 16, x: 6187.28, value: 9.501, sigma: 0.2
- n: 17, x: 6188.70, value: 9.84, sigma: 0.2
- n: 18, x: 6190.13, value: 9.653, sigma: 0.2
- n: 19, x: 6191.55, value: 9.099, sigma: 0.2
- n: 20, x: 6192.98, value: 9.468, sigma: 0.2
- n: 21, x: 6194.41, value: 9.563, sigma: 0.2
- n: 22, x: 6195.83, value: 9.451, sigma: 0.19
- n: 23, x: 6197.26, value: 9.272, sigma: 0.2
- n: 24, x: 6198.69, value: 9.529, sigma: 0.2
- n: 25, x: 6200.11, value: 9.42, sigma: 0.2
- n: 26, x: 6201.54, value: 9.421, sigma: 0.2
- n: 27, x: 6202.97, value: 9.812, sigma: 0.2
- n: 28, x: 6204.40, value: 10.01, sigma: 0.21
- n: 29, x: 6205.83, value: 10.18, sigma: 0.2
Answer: 8.922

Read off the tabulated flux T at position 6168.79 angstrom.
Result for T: 9.246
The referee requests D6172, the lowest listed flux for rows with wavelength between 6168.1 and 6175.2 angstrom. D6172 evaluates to 8.908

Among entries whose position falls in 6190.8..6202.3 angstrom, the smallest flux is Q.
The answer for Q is 9.099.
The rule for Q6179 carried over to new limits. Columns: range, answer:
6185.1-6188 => 9.501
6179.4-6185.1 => 9.338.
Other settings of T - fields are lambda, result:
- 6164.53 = 9.508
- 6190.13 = 9.653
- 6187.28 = 9.501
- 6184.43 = 10.48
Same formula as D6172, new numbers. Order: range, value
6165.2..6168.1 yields 8.944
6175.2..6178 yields 9.503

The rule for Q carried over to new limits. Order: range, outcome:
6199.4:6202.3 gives 9.42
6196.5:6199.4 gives 9.272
